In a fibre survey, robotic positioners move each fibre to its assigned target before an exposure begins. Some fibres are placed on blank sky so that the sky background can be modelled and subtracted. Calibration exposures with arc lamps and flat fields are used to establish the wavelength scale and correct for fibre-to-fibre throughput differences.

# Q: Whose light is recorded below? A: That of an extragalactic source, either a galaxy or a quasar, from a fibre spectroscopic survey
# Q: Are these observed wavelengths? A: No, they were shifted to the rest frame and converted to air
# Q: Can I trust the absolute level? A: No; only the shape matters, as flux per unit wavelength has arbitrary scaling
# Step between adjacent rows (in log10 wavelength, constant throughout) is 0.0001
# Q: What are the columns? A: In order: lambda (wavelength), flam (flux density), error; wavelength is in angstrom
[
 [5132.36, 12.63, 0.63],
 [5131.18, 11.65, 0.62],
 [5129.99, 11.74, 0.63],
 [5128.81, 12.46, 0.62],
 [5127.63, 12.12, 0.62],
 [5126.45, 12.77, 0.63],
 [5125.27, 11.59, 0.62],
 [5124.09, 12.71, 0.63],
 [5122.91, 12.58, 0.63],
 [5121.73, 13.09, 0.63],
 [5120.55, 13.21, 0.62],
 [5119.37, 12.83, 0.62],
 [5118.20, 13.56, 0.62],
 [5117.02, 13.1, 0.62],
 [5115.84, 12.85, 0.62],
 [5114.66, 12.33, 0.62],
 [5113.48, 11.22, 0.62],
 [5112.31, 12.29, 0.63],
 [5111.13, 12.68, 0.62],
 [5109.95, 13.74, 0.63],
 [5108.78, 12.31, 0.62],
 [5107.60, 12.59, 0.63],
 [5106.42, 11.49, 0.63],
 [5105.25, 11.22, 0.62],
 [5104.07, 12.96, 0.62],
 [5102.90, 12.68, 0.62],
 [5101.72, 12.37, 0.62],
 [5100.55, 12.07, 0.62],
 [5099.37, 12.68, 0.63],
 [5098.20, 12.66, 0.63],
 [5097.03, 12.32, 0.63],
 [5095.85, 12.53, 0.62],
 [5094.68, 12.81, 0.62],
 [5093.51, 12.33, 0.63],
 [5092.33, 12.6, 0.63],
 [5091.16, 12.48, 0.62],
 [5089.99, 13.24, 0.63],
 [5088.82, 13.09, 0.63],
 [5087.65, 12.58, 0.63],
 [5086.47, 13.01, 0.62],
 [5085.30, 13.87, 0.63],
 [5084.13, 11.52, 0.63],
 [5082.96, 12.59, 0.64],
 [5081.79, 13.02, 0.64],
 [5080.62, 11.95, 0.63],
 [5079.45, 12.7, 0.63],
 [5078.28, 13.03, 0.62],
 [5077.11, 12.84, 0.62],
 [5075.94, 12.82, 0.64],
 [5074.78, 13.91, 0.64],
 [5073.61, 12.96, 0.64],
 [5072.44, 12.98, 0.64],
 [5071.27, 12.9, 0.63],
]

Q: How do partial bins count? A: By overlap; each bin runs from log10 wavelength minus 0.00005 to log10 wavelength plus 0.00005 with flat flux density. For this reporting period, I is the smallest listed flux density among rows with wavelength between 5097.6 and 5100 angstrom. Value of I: 12.66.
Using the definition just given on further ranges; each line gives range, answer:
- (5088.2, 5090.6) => 13.09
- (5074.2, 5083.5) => 11.95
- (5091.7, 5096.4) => 12.33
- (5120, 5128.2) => 11.59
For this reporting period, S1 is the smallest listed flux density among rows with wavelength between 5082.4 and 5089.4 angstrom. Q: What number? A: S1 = 11.52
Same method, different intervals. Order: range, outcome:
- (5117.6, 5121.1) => 12.83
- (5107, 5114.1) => 11.22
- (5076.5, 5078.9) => 12.84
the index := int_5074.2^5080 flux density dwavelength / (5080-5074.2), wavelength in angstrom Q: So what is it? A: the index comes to 13.1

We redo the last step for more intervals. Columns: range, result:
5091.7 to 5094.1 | 12.5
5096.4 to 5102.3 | 12.4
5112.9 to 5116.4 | 12.1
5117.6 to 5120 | 13.2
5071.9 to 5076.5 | 13.2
